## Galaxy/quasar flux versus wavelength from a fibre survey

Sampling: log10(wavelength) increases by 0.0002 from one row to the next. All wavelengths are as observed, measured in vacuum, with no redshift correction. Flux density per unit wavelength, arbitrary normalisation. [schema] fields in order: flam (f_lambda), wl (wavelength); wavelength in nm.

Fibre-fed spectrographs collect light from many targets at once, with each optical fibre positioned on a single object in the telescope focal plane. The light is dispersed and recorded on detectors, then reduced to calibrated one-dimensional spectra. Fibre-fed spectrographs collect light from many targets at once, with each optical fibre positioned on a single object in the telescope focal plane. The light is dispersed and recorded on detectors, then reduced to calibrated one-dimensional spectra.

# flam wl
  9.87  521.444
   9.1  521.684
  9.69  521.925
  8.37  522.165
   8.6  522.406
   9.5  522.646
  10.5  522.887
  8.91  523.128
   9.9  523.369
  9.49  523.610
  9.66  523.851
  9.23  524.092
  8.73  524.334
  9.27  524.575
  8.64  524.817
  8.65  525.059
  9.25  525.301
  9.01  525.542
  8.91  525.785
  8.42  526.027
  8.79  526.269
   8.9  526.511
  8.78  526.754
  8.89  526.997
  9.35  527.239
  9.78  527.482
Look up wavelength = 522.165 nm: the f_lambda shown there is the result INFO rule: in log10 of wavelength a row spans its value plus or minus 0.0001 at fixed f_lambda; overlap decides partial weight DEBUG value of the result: 8.37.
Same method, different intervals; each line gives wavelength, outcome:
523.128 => 8.91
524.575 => 9.27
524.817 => 8.64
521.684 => 9.1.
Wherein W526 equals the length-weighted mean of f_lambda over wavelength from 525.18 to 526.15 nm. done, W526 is 8.9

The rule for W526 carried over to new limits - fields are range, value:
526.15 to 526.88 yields 8.82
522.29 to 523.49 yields 9.49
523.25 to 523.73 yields 9.7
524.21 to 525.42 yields 8.9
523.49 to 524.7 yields 9.27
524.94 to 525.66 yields 8.98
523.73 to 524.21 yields 9.46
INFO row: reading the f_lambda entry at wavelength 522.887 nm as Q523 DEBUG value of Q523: 10.5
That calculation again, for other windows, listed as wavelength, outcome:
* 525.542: 9.01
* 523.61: 9.49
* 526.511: 8.9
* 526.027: 8.42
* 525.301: 9.25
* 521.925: 9.69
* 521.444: 9.87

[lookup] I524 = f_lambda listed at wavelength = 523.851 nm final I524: 9.66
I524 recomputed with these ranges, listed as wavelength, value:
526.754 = 8.78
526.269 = 8.79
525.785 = 8.91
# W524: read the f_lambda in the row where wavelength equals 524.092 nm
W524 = 9.23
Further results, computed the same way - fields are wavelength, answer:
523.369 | 9.9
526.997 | 8.89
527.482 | 9.78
